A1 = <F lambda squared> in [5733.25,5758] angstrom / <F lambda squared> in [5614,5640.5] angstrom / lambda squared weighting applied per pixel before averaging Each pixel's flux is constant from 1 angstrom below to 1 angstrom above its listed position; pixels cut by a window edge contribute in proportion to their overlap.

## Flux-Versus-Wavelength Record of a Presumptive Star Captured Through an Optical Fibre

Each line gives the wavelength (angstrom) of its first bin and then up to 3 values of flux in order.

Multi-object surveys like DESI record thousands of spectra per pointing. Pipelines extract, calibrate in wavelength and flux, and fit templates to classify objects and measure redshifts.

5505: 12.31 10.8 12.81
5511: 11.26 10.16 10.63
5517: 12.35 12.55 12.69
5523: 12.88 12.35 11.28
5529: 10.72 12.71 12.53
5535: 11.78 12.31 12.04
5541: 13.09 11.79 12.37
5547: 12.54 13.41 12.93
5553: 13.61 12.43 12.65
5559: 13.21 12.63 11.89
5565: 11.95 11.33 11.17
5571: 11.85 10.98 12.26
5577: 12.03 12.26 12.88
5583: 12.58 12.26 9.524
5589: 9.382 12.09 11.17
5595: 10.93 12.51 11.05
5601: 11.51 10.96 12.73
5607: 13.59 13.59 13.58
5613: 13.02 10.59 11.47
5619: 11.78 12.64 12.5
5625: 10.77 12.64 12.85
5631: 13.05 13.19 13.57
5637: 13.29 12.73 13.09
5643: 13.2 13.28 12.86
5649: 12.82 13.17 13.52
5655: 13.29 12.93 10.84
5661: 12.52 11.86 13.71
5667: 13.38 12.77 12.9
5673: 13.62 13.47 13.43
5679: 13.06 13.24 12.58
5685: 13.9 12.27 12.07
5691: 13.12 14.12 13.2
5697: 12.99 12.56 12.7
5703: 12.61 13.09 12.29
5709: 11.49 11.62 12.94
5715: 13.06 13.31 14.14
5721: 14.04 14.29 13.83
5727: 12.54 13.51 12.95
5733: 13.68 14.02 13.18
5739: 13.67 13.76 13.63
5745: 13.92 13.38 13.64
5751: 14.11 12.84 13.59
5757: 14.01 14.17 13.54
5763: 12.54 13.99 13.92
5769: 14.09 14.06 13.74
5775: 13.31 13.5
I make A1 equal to 1.1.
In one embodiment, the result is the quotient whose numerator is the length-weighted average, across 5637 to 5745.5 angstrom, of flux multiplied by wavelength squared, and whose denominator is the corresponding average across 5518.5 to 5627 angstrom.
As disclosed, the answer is 1.1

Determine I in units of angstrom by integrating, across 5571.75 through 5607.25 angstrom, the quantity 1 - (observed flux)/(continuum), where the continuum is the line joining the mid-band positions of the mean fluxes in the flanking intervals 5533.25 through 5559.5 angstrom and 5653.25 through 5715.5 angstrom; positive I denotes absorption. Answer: 2.8 angstrom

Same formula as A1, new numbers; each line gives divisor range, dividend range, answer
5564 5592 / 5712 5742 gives 1.23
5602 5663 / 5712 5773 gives 1.12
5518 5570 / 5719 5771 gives 1.19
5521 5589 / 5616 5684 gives 1.09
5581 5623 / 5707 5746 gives 1.17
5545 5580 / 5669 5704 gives 1.11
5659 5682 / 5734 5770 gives 1.08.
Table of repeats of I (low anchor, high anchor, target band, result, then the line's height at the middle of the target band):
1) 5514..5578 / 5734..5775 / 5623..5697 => 0.4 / 13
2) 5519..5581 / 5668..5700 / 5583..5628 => 2.7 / 12.6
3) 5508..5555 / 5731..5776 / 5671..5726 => 0.9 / 13.3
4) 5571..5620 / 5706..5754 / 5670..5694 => -0.6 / 12.8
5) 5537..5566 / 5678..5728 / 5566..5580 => 1.1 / 12.7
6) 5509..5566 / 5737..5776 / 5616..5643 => 0.5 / 12.8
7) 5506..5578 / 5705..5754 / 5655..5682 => 0.0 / 12.9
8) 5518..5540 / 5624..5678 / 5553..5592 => 1.6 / 12.4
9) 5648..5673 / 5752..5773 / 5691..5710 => 0.5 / 13.2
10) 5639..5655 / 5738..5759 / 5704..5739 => 0.9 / 13.5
